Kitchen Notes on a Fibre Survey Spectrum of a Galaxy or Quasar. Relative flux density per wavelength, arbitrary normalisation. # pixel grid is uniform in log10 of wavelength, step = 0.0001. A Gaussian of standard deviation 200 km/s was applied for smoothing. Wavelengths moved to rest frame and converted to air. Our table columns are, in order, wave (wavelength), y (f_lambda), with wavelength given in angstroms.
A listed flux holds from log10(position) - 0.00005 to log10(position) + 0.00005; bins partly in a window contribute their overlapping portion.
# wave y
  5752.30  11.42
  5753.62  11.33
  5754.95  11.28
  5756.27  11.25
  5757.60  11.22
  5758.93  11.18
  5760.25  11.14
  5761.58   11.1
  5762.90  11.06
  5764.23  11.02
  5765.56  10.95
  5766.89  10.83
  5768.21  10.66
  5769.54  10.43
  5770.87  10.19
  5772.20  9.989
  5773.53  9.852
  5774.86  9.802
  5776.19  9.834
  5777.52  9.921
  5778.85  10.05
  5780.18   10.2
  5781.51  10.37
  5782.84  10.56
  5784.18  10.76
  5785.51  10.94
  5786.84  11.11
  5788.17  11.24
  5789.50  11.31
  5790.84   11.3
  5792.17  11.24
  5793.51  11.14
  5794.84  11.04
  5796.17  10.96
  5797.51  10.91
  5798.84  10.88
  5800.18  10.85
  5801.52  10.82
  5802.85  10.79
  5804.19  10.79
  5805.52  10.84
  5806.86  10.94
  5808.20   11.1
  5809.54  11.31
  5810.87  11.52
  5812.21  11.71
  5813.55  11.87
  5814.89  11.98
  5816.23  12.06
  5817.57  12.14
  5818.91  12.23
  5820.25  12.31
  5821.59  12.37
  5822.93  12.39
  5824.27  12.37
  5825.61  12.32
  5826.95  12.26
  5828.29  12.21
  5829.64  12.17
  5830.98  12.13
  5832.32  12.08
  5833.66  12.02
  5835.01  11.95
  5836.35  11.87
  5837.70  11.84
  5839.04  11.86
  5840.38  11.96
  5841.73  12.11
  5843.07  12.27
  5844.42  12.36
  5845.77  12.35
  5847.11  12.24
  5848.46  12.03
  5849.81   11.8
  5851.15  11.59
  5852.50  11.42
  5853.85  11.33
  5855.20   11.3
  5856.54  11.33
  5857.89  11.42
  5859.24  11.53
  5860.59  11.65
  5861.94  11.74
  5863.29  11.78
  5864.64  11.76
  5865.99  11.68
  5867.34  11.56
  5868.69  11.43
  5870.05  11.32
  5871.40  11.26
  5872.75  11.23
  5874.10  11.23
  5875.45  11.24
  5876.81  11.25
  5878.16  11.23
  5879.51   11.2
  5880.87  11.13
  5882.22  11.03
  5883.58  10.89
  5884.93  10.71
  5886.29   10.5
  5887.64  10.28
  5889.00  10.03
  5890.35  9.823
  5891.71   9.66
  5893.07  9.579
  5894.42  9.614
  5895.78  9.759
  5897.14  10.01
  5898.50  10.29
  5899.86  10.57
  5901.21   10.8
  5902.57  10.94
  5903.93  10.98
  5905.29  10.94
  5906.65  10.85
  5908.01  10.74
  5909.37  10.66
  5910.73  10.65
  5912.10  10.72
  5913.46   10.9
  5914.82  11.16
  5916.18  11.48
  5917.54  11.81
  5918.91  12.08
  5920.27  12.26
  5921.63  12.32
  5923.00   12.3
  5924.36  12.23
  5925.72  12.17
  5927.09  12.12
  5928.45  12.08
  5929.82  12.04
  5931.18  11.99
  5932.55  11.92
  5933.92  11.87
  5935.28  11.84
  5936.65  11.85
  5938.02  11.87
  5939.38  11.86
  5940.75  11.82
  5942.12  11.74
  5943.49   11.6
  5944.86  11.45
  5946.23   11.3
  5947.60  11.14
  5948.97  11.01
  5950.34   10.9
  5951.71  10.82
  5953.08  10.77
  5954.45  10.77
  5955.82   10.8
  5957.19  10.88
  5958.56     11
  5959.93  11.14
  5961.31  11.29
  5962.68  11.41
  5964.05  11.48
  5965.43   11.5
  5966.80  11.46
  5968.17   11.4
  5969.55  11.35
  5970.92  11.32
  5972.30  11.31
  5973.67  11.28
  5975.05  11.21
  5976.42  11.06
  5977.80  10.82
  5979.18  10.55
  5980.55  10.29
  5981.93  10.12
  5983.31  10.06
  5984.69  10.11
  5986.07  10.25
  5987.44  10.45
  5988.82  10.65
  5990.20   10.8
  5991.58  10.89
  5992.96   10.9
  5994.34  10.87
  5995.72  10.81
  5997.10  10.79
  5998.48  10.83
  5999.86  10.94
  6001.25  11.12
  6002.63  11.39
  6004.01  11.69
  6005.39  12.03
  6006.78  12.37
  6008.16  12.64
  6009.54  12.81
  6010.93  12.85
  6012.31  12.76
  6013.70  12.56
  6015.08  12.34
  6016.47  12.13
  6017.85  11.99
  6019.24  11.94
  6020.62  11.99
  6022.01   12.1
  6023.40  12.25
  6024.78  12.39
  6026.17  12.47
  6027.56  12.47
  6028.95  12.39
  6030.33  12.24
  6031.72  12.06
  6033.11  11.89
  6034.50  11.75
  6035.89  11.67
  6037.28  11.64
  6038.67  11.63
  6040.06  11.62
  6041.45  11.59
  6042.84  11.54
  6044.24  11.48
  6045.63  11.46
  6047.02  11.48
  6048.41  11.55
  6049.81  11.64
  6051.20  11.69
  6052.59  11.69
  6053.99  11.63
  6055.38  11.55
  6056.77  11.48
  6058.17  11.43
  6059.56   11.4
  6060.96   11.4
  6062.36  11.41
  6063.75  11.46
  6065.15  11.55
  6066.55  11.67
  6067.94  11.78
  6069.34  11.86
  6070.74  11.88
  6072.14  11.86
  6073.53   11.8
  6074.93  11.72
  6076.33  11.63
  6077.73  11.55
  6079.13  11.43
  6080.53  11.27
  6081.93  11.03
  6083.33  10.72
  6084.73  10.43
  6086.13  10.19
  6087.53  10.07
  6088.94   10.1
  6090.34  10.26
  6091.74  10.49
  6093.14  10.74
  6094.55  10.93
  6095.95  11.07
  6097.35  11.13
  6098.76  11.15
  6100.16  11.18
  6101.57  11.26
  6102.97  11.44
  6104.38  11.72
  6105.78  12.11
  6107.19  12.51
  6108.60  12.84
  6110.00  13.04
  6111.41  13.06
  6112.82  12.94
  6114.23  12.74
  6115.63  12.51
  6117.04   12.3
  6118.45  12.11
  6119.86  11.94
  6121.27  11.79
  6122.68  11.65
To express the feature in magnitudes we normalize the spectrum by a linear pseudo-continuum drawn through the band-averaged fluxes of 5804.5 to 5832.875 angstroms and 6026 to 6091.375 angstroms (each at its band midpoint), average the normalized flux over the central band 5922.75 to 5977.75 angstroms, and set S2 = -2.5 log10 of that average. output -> 0.02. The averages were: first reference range 11.9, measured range 11.5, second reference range 11.5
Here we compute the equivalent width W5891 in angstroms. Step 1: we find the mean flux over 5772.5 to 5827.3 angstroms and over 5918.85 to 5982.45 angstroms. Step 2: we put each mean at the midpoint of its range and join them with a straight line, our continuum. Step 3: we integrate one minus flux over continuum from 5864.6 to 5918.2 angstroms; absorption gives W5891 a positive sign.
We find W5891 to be 2.5 angstroms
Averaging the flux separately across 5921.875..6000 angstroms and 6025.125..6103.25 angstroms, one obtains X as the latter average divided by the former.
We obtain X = 1.0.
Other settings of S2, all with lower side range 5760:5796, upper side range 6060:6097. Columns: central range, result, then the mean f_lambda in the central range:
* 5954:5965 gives -0.01 mag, 11.1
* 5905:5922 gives -0.04 mag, 11.3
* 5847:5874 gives -0.07 mag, 11.5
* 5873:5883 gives -0.03 mag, 11.2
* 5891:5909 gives 0.05 mag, 10.4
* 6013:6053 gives -0.08 mag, 11.9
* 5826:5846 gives -0.13 mag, 12.1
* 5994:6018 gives -0.08 mag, 11.8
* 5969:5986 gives 0.02 mag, 10.8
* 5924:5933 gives -0.11 mag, 12.1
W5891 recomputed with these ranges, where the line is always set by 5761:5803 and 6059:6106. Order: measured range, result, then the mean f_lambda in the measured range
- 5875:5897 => 0.8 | 10.5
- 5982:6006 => 0.5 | 10.8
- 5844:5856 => -1.1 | 11.8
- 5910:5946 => -2.7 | 11.8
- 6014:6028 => -1.4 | 12.2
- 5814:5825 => -1.5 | 12.2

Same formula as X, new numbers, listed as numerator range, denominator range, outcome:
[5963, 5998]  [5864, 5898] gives 1.01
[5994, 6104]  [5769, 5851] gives 1.02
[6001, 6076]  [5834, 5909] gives 1.06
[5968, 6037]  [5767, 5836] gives 1.03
